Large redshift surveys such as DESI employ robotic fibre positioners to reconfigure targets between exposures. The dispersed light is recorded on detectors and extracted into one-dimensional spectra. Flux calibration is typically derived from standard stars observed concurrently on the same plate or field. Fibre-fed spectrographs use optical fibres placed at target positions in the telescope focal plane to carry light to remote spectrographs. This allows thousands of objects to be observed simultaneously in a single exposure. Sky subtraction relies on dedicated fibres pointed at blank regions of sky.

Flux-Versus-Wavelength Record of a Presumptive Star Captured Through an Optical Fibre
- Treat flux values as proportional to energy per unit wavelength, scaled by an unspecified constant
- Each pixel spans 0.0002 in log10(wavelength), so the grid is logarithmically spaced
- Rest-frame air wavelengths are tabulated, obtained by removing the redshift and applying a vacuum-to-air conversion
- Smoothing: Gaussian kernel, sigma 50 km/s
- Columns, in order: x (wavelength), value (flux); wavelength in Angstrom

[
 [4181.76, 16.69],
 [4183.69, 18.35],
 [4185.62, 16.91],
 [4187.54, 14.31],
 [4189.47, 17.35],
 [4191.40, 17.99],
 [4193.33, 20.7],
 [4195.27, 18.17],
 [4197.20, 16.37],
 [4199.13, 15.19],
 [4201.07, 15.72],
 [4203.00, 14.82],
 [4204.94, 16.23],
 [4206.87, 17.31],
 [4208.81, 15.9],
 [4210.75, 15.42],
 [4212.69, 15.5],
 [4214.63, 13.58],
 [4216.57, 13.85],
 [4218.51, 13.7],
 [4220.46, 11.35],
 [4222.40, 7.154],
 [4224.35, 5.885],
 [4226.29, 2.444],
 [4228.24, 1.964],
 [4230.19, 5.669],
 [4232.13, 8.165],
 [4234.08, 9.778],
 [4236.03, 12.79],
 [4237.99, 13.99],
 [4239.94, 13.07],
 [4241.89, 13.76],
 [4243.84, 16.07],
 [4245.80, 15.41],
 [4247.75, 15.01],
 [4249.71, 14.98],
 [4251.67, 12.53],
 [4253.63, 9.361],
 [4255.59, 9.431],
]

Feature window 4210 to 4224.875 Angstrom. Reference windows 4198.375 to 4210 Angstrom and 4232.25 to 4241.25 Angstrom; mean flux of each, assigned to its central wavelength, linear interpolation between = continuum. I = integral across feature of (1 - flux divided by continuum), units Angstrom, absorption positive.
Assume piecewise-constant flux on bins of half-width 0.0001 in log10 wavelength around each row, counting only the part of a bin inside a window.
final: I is 2.3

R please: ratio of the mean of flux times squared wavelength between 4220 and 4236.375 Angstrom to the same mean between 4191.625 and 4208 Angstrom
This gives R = 0.42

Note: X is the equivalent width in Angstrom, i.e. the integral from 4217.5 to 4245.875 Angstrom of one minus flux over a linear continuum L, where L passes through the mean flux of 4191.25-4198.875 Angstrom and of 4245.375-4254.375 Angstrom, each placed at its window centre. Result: 9.3 Angstrom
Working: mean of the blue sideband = 18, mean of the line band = 9.92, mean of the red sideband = 13.4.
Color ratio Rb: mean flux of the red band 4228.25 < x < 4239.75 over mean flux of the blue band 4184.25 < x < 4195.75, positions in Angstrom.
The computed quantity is 0.5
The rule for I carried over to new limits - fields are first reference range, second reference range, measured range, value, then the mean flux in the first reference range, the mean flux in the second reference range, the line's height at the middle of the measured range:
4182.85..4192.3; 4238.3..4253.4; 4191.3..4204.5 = -0.3 Angstrom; 17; 14.1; 16.5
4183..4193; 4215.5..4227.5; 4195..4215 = -4.5 Angstrom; 17.2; 8.96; 13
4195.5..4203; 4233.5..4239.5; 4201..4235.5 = 7.5 Angstrom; 15.9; 12.4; 14.1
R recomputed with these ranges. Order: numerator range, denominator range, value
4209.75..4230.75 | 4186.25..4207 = 0.59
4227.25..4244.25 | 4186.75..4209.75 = 0.64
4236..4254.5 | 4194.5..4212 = 0.87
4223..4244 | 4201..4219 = 0.61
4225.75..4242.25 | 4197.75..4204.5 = 0.60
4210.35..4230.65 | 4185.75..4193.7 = 0.56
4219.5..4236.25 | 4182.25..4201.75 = 0.42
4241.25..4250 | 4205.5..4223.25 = 1.11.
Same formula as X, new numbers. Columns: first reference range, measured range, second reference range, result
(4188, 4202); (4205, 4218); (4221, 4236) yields -3.7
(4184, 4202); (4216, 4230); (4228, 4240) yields 4.9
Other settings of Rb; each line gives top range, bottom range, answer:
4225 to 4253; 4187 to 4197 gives 0.62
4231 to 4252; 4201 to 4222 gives 0.90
